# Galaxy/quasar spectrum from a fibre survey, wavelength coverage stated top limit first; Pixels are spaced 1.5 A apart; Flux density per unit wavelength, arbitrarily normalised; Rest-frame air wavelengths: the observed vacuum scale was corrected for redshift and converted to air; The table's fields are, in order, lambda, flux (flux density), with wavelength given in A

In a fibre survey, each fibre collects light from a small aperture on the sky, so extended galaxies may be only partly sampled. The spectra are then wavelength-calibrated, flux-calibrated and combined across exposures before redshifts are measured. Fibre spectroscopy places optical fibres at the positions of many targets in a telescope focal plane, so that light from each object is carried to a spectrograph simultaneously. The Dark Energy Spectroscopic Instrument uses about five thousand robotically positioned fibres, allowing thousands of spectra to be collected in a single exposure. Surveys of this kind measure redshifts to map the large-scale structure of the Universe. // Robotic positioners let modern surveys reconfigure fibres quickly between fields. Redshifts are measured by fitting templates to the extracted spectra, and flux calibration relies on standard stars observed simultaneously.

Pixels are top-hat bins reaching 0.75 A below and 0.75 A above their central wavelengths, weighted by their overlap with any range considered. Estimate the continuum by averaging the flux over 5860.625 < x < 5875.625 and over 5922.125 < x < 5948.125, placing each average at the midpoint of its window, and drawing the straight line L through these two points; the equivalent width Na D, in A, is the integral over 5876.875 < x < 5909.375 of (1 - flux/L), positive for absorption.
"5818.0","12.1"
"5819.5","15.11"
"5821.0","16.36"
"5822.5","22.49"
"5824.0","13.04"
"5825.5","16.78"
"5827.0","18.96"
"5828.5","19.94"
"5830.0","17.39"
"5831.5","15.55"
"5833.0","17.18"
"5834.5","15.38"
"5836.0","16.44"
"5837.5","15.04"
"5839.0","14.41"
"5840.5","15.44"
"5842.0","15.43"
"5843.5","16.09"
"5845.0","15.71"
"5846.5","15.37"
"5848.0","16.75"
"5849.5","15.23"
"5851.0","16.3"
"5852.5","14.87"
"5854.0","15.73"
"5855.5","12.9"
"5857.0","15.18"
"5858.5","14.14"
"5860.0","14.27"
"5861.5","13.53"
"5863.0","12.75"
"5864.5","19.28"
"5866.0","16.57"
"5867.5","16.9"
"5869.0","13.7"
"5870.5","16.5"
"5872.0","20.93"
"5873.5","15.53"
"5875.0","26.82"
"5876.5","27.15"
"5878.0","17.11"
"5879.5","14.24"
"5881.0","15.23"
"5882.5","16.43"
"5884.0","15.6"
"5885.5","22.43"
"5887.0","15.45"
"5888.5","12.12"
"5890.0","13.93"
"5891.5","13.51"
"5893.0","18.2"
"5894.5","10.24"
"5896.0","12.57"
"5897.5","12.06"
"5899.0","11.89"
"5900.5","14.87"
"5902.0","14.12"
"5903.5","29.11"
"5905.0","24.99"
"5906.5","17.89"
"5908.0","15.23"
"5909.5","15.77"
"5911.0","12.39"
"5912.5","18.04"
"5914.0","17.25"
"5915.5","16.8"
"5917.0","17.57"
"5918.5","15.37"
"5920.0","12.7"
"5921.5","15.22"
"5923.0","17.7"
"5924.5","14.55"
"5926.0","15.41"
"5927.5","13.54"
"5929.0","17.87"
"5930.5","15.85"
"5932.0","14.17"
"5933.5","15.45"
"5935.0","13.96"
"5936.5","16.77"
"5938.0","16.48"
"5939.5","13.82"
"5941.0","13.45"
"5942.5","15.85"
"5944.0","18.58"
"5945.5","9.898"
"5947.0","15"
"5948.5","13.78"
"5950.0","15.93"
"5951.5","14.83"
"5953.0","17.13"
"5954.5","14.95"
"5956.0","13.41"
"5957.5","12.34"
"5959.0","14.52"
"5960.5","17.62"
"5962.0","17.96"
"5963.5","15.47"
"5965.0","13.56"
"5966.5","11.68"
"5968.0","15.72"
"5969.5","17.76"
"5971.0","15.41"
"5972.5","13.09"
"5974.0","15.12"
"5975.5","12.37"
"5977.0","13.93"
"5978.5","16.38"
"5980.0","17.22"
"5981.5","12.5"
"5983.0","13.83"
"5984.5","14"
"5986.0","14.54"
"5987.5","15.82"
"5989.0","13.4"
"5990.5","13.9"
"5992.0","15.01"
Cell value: 0.4 A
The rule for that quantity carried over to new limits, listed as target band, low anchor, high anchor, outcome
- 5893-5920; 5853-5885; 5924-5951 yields -0.7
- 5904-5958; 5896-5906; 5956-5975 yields 2.2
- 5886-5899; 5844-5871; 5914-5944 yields 1.5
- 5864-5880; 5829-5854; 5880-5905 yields -2.9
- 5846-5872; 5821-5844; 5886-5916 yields 1.4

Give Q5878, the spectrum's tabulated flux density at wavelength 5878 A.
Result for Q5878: 17.11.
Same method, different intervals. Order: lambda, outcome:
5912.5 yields 18.04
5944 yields 18.58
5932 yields 14.17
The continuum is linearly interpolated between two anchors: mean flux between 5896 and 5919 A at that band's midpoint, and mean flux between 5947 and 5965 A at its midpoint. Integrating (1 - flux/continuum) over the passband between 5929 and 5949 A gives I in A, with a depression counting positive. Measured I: 0.97 A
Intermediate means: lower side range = 16.8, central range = 15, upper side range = 15.2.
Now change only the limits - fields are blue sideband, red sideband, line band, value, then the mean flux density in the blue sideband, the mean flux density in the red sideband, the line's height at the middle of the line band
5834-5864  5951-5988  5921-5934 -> -0.53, 15.1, 14.8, 14.9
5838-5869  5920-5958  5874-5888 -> -3.27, 15.3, 15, 15.2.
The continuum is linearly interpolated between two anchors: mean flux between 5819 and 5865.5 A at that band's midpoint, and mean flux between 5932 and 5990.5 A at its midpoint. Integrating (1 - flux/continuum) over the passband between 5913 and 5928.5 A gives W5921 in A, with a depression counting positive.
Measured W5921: -0.5 A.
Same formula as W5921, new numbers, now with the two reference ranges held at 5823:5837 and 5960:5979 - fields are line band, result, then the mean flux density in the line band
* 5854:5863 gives 1.3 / 14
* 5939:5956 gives 0.6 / 14.8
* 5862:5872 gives 0.0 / 16.3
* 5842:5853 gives 0.6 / 15.8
